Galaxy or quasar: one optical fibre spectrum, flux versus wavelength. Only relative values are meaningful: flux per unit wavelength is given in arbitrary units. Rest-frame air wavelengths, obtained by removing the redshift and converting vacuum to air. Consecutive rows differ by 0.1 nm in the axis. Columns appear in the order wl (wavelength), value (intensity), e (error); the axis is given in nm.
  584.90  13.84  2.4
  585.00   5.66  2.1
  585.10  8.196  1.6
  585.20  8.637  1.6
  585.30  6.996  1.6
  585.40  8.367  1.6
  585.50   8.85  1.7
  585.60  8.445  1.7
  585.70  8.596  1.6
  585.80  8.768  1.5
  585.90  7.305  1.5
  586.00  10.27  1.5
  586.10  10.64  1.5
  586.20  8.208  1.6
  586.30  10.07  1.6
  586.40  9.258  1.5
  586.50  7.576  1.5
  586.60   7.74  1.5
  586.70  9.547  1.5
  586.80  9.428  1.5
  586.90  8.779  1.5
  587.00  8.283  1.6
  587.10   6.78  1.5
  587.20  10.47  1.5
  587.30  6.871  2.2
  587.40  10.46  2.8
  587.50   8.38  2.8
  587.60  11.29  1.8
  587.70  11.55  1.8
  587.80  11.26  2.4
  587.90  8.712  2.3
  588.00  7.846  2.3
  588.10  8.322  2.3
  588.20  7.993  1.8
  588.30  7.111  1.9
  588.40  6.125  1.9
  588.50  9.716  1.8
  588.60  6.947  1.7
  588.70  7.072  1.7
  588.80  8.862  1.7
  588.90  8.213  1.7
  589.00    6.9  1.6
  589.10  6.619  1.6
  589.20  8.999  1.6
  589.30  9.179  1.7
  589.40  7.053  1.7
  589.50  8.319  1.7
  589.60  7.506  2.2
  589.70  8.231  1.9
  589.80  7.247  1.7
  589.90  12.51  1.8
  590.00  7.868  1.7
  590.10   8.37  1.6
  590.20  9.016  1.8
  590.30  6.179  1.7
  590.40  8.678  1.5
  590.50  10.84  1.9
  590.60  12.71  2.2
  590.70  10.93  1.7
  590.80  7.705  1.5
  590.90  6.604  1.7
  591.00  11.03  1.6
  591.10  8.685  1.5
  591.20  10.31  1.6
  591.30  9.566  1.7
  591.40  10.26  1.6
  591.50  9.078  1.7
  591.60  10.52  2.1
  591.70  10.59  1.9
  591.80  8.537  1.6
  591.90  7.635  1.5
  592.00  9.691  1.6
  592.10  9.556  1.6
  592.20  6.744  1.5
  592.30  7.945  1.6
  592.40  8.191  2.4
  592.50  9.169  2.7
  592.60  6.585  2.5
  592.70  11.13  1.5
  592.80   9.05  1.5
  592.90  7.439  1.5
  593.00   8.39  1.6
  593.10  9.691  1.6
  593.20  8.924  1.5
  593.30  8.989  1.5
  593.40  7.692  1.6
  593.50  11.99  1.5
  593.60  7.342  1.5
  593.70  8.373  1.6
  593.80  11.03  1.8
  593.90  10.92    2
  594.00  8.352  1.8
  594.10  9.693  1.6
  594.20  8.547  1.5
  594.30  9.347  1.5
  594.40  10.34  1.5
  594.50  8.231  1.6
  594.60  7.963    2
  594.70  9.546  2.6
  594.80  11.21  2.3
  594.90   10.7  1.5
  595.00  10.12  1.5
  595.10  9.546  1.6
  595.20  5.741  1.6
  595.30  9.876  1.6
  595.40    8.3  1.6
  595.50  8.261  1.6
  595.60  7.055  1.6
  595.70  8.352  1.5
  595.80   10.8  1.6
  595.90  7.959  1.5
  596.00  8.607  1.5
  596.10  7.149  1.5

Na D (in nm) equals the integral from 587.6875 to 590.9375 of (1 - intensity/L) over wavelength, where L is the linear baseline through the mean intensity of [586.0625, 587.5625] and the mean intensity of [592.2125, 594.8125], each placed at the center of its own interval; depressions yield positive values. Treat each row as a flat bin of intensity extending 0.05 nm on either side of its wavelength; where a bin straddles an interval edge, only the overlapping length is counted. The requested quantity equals 0.15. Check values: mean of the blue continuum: 8.84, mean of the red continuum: 9.02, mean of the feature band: 8.49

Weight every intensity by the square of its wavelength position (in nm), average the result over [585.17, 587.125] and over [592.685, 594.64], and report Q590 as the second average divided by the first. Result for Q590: 1.08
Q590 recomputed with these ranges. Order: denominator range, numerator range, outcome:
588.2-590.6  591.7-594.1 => 1.09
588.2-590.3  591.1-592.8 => 1.14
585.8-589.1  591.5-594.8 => 1.06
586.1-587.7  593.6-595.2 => 1.07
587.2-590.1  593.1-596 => 1.09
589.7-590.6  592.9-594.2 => 1.03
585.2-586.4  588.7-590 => 0.95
